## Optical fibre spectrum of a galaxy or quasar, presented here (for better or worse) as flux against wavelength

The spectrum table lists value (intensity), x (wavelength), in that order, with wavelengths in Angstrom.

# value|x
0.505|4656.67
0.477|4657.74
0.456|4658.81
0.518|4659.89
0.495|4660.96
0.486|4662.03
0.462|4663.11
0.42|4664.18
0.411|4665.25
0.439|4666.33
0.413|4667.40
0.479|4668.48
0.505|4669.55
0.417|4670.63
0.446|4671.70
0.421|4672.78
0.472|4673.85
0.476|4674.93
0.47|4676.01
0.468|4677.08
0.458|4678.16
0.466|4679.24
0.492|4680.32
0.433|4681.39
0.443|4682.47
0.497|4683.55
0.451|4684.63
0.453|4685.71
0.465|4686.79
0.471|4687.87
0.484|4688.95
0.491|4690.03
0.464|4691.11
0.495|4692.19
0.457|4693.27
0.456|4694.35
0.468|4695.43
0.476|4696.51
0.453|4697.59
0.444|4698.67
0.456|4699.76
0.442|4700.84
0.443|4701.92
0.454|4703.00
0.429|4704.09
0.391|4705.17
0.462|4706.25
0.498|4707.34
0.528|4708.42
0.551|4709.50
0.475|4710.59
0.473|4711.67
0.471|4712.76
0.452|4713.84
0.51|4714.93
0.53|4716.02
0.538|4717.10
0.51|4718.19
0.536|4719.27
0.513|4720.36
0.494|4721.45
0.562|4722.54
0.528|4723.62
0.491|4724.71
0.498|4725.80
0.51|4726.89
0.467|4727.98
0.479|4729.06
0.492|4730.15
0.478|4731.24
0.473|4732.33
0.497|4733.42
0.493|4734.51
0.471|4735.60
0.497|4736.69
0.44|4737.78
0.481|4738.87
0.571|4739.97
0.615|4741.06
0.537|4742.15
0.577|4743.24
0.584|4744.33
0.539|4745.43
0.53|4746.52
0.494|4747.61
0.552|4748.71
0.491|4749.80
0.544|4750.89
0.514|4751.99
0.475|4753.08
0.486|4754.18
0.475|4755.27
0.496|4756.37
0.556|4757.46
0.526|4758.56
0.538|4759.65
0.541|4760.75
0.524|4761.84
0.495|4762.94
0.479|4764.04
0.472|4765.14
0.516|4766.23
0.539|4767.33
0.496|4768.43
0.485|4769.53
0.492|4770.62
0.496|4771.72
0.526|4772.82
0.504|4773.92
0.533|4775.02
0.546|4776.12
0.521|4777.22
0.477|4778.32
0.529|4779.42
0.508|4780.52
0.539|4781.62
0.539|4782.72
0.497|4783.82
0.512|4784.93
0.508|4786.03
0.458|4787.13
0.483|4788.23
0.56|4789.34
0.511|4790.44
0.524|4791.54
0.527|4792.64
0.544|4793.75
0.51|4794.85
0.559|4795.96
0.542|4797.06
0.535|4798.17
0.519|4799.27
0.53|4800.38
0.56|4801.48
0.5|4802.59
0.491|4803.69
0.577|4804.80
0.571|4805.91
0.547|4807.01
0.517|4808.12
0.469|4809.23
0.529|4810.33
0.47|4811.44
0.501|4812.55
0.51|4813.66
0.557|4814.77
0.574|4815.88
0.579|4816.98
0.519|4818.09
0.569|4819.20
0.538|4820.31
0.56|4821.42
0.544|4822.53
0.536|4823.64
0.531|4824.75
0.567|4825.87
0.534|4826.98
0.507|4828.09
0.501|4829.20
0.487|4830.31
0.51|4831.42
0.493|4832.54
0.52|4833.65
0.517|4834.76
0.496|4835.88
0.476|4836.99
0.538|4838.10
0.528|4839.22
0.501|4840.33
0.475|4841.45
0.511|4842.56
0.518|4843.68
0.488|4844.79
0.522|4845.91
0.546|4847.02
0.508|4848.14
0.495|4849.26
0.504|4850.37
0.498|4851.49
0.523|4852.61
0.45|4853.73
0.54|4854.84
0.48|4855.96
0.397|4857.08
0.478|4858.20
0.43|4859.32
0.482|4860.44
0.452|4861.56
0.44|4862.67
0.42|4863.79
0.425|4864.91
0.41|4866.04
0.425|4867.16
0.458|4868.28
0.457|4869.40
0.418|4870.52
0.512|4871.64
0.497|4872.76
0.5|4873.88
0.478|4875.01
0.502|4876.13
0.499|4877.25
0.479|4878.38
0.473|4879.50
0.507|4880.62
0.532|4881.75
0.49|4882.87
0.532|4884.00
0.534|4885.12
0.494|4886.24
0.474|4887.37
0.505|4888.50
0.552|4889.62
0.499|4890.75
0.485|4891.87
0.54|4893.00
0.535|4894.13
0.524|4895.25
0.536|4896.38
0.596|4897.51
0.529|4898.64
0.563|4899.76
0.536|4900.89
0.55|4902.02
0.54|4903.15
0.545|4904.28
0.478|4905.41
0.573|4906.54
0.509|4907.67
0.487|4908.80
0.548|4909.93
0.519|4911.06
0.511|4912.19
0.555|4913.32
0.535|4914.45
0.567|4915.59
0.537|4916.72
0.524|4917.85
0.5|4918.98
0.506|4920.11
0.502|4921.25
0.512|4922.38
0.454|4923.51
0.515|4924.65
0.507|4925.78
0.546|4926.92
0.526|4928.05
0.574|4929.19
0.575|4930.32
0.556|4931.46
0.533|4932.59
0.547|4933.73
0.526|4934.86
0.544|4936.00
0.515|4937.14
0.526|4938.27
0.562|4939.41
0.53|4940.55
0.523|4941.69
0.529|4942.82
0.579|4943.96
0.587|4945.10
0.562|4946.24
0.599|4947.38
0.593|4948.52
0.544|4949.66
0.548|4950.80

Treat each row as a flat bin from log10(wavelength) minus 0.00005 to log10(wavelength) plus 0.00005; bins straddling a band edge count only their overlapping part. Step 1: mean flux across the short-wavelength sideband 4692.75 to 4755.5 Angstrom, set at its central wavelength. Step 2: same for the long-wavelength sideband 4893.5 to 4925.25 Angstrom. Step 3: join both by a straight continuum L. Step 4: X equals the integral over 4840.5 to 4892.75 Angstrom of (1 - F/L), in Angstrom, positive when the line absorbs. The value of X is 3.6 Angstrom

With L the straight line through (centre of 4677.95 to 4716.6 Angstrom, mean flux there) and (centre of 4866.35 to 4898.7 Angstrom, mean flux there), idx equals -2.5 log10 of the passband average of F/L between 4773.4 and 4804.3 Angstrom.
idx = -0.08 mag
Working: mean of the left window 0.469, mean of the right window 0.501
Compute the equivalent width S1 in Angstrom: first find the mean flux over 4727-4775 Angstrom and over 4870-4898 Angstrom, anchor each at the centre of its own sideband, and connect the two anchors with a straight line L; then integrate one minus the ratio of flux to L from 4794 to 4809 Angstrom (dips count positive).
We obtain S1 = -0.7 Angstrom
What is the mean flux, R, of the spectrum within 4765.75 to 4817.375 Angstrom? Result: 0.522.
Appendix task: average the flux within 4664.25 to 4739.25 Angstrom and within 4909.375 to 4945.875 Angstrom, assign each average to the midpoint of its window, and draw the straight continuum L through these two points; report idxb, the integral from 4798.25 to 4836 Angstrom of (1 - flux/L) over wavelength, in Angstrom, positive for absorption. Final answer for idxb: -1.7 Angstrom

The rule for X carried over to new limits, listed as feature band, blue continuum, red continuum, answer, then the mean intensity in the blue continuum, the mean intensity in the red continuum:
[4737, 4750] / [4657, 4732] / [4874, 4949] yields -1.3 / 0.474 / 0.529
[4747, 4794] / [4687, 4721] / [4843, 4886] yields -3.2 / 0.478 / 0.482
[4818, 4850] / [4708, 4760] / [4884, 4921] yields 0.2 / 0.511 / 0.528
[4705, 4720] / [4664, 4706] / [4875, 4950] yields -1.0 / 0.456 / 0.529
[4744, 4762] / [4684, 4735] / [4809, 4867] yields -1.2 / 0.482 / 0.502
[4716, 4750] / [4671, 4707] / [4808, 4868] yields -3.1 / 0.459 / 0.501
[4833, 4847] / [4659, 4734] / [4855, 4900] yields -0.7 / 0.475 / 0.489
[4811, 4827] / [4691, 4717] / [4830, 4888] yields -1.9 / 0.471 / 0.487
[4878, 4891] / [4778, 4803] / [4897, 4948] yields 0.6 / 0.521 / 0.536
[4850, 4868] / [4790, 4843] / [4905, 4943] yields 2.3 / 0.525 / 0.528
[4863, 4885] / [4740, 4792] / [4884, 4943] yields 2.1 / 0.518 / 0.529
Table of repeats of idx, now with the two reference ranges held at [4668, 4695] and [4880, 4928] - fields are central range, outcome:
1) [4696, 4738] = -0.024 mag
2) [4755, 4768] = -0.060 mag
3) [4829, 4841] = -0.001 mag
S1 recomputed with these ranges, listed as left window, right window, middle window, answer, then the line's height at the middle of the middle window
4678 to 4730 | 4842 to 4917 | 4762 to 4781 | -0.73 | 0.488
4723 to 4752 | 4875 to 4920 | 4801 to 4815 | -0.13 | 0.517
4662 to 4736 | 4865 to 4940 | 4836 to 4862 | 0.59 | 0.505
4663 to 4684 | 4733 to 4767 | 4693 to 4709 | 0.65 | 0.477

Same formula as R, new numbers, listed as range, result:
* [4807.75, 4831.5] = 0.528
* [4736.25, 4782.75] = 0.518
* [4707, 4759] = 0.51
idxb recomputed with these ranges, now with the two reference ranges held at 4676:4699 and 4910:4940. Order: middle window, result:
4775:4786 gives -0.6 Angstrom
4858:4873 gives 1.9 Angstrom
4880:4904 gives -0.2 Angstrom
